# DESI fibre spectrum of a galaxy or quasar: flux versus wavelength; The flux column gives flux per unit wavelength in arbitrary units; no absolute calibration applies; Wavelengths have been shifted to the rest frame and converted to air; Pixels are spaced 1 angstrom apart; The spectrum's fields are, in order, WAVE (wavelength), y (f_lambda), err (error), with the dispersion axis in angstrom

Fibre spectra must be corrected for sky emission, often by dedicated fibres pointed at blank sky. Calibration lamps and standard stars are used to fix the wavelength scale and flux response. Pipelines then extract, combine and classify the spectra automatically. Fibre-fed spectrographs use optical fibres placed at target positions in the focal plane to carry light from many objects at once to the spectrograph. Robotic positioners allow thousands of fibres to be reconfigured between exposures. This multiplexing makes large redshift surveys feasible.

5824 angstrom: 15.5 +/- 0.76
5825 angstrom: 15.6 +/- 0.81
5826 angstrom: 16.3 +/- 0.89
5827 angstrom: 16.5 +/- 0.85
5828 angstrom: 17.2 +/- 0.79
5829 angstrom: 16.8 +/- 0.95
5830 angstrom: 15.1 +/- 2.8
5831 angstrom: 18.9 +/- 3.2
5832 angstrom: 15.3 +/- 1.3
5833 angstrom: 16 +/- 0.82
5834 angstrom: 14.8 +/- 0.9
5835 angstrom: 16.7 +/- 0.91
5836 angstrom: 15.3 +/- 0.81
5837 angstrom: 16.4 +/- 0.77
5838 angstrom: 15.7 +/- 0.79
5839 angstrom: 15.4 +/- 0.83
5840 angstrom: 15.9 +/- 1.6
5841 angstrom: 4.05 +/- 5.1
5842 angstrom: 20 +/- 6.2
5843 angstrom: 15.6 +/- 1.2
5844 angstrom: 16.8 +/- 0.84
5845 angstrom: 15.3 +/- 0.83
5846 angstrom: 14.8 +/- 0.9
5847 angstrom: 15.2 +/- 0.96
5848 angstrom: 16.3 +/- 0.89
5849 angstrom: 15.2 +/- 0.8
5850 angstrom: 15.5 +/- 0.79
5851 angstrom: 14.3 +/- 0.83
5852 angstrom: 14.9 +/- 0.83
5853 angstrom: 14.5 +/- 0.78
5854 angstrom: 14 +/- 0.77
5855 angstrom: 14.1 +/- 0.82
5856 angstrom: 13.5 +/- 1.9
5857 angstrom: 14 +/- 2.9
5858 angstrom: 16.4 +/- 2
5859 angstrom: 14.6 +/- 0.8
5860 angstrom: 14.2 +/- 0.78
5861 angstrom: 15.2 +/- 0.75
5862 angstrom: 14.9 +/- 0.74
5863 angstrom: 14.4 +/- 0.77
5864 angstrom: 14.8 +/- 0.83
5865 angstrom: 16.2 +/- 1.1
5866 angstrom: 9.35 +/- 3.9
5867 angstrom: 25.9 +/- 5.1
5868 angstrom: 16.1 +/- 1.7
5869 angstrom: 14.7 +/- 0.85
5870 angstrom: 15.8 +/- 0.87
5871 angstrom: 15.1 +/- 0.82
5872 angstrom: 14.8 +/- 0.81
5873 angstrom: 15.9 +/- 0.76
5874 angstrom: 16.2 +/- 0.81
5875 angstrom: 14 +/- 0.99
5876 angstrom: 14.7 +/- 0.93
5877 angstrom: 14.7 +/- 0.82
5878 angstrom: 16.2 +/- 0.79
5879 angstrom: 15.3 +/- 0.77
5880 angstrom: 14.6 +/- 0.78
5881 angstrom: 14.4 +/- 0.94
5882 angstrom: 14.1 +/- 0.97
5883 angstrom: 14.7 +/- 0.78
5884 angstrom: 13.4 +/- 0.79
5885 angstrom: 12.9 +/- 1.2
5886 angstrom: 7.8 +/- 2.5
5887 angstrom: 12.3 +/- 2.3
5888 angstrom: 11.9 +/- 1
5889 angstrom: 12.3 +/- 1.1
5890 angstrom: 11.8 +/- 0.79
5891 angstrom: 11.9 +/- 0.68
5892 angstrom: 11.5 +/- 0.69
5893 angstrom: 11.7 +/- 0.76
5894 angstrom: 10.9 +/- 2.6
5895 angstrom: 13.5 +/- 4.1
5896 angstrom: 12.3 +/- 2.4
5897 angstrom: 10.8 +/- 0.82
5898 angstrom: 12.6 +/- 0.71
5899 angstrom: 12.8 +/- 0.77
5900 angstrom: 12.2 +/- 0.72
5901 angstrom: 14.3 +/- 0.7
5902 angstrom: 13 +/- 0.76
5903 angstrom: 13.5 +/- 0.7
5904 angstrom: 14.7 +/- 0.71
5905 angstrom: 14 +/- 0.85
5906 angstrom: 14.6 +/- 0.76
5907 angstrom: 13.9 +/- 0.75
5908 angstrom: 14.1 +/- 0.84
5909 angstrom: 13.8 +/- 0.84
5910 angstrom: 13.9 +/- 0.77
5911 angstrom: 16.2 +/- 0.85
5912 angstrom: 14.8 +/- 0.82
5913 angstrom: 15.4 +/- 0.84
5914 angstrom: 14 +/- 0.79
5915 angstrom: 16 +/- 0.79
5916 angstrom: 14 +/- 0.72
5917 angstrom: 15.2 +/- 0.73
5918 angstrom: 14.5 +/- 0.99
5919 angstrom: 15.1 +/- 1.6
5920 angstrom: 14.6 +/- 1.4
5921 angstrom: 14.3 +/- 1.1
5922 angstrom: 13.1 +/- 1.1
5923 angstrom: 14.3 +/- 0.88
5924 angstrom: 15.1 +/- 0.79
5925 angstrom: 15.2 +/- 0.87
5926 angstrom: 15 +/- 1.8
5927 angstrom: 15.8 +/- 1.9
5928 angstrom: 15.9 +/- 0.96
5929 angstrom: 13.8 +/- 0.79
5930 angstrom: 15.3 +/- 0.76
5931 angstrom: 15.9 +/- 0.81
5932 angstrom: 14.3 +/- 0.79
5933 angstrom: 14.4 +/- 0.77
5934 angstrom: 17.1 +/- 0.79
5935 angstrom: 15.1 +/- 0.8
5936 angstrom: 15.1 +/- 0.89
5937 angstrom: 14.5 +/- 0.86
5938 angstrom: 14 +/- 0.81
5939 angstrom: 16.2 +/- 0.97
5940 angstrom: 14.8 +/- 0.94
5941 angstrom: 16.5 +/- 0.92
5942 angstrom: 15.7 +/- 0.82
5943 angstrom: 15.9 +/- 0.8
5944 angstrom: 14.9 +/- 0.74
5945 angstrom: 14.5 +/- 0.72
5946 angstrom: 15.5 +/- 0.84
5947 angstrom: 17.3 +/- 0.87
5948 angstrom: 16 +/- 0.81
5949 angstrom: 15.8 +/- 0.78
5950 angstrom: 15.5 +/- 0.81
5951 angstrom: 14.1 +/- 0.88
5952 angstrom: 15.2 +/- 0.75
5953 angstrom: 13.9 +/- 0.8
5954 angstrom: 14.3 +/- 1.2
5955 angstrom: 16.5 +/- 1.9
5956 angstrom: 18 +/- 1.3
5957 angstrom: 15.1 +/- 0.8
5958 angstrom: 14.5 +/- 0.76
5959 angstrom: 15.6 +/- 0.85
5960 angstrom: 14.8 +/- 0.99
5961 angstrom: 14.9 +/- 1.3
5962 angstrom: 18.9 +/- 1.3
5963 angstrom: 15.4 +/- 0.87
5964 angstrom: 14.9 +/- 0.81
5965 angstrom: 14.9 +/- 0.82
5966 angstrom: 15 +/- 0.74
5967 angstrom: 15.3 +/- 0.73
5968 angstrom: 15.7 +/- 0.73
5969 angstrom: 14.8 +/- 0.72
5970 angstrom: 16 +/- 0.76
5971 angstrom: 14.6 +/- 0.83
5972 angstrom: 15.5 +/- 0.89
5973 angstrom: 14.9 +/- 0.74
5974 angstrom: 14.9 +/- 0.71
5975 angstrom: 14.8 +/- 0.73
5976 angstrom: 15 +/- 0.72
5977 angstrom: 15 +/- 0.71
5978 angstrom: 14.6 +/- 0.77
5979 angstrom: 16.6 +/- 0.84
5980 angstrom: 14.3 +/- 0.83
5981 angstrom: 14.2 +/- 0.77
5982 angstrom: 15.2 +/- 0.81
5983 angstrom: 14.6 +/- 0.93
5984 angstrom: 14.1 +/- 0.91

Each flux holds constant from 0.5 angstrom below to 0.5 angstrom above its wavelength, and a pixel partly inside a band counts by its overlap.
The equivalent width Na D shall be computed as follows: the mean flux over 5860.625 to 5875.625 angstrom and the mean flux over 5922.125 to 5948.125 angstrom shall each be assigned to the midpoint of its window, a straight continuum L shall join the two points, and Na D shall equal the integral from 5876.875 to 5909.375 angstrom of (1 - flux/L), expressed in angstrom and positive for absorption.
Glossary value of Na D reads 5.0 angstrom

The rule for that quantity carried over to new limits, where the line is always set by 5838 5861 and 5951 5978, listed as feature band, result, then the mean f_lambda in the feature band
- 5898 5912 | 1.0 angstrom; 13.9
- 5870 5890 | 1.3 angstrom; 14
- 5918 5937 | 0.2 angstrom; 14.9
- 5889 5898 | 1.9 angstrom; 11.9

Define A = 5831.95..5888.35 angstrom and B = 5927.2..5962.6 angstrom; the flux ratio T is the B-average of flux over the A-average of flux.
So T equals 1.04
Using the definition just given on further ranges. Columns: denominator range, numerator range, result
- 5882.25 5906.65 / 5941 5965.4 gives 1.23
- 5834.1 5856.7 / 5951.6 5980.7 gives 1.02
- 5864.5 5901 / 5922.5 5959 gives 1.11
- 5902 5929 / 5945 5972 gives 1.06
